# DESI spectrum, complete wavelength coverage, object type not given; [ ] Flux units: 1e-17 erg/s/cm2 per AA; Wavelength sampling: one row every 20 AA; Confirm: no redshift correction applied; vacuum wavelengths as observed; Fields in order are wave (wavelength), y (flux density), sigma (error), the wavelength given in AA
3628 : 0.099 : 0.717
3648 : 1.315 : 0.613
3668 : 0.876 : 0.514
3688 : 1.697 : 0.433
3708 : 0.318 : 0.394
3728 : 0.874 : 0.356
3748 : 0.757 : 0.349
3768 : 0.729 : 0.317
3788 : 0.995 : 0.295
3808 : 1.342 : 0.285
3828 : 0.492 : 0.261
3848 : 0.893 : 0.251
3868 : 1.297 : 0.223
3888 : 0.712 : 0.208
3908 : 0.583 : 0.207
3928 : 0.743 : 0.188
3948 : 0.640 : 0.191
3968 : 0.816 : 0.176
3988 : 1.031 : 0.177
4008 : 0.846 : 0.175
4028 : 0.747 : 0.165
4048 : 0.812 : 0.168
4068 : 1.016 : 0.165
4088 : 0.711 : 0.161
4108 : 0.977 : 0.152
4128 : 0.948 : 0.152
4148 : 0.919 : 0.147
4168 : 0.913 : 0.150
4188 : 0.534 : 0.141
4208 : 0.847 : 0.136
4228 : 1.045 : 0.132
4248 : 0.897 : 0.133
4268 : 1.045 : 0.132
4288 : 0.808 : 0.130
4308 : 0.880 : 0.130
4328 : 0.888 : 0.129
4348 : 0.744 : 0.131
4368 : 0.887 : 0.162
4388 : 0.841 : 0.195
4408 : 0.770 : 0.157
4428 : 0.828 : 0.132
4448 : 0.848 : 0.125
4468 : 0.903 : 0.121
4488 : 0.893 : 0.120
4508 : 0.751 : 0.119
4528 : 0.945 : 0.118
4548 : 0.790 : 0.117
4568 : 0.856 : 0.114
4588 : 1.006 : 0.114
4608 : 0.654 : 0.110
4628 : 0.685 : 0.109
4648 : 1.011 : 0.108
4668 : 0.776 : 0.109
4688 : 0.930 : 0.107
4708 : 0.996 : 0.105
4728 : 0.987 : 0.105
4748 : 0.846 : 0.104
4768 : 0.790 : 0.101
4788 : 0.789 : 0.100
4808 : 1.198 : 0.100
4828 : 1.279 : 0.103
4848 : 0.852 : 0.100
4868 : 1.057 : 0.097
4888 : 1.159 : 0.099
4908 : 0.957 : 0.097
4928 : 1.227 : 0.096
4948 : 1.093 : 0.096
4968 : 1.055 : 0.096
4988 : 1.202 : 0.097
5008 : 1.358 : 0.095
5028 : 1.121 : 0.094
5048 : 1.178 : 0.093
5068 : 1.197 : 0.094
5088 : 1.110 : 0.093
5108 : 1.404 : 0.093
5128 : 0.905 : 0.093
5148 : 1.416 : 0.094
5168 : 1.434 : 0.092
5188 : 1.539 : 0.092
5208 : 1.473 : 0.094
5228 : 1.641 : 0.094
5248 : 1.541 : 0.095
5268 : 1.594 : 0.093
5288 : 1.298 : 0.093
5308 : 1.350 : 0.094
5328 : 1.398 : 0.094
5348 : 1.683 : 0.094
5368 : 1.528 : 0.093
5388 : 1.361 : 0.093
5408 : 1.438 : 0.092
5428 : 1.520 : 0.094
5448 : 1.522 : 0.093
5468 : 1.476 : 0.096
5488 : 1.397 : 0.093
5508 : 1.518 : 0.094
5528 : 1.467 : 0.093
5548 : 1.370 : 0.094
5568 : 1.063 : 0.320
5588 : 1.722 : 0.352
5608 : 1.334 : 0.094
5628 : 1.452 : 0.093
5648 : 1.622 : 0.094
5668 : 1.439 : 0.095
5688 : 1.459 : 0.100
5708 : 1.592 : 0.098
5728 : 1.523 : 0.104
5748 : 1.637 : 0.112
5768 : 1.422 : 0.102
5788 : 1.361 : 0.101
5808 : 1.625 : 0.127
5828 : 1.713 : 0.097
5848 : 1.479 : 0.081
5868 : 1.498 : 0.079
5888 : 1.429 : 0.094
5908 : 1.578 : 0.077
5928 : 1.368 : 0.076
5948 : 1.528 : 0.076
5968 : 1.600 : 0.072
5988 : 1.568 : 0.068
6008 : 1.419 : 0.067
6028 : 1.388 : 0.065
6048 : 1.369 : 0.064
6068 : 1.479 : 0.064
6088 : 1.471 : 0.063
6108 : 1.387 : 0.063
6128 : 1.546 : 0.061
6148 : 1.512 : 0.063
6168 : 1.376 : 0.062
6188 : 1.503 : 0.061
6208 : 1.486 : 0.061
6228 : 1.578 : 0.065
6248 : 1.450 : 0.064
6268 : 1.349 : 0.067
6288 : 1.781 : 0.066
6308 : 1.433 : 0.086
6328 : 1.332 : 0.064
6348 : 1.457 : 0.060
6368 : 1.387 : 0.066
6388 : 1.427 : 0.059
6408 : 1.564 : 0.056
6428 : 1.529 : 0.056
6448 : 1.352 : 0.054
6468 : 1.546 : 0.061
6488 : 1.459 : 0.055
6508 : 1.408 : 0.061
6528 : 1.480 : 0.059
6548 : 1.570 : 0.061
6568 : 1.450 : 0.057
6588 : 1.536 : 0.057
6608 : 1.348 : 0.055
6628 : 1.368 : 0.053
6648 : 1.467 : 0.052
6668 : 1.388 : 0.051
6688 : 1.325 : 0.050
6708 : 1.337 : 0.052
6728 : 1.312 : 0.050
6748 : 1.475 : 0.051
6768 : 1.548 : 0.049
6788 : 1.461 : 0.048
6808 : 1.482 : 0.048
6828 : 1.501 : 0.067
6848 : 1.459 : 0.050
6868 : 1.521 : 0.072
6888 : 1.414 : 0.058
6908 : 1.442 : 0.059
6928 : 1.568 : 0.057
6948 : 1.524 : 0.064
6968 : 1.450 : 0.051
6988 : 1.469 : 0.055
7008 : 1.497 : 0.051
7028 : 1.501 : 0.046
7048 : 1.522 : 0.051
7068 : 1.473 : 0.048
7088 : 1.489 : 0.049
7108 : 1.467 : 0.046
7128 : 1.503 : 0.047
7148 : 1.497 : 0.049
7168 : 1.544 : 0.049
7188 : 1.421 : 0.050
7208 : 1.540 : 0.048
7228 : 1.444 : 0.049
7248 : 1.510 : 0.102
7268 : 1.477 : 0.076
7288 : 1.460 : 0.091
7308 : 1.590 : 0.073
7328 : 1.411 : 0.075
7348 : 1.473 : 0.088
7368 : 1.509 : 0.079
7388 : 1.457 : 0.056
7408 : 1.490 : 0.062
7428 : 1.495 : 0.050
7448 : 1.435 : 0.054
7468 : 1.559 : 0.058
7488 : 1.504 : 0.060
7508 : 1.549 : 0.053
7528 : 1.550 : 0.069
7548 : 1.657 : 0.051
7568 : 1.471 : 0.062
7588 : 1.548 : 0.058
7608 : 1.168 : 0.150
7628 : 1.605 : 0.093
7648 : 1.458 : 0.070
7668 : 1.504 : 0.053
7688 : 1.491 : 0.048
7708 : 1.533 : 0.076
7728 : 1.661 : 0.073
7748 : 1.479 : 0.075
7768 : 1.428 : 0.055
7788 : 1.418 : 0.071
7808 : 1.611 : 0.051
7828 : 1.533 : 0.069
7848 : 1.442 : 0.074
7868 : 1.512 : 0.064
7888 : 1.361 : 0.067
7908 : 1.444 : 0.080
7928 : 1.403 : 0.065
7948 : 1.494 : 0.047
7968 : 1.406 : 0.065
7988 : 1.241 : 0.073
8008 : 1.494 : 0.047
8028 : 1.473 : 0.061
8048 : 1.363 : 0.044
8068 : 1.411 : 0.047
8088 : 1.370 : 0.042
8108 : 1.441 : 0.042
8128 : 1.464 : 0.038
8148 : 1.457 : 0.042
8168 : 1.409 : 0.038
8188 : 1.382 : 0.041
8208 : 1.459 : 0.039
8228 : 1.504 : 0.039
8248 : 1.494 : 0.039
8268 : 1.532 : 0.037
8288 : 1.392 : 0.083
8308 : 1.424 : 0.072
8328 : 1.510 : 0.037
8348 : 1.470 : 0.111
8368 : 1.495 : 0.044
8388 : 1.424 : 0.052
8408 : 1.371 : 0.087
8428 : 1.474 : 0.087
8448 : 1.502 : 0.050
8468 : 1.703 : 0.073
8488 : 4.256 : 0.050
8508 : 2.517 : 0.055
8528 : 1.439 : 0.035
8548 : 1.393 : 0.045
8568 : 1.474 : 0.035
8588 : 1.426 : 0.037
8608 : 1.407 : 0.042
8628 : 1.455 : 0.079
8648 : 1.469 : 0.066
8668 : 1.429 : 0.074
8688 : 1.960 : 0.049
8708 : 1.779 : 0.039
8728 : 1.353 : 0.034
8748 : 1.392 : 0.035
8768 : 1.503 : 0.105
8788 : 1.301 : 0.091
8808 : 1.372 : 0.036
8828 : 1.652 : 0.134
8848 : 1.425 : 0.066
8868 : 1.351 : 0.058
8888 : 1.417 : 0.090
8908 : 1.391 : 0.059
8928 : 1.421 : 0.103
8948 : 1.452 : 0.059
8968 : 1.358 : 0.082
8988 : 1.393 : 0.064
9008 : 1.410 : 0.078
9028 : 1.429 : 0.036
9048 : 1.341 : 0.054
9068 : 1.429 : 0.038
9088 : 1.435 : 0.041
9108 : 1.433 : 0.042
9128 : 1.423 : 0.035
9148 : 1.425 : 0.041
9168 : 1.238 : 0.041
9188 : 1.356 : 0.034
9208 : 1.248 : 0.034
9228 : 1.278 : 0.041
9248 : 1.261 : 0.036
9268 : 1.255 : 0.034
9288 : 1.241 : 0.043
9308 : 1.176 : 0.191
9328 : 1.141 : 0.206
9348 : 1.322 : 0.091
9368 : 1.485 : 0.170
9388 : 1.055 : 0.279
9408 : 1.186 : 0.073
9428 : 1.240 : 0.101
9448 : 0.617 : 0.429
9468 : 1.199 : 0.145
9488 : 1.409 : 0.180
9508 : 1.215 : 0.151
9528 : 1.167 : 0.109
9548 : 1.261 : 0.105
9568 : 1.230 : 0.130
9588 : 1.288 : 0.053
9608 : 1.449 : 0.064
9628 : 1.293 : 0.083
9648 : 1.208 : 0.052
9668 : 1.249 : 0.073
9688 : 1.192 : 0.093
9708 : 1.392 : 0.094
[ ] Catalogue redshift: 0.29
